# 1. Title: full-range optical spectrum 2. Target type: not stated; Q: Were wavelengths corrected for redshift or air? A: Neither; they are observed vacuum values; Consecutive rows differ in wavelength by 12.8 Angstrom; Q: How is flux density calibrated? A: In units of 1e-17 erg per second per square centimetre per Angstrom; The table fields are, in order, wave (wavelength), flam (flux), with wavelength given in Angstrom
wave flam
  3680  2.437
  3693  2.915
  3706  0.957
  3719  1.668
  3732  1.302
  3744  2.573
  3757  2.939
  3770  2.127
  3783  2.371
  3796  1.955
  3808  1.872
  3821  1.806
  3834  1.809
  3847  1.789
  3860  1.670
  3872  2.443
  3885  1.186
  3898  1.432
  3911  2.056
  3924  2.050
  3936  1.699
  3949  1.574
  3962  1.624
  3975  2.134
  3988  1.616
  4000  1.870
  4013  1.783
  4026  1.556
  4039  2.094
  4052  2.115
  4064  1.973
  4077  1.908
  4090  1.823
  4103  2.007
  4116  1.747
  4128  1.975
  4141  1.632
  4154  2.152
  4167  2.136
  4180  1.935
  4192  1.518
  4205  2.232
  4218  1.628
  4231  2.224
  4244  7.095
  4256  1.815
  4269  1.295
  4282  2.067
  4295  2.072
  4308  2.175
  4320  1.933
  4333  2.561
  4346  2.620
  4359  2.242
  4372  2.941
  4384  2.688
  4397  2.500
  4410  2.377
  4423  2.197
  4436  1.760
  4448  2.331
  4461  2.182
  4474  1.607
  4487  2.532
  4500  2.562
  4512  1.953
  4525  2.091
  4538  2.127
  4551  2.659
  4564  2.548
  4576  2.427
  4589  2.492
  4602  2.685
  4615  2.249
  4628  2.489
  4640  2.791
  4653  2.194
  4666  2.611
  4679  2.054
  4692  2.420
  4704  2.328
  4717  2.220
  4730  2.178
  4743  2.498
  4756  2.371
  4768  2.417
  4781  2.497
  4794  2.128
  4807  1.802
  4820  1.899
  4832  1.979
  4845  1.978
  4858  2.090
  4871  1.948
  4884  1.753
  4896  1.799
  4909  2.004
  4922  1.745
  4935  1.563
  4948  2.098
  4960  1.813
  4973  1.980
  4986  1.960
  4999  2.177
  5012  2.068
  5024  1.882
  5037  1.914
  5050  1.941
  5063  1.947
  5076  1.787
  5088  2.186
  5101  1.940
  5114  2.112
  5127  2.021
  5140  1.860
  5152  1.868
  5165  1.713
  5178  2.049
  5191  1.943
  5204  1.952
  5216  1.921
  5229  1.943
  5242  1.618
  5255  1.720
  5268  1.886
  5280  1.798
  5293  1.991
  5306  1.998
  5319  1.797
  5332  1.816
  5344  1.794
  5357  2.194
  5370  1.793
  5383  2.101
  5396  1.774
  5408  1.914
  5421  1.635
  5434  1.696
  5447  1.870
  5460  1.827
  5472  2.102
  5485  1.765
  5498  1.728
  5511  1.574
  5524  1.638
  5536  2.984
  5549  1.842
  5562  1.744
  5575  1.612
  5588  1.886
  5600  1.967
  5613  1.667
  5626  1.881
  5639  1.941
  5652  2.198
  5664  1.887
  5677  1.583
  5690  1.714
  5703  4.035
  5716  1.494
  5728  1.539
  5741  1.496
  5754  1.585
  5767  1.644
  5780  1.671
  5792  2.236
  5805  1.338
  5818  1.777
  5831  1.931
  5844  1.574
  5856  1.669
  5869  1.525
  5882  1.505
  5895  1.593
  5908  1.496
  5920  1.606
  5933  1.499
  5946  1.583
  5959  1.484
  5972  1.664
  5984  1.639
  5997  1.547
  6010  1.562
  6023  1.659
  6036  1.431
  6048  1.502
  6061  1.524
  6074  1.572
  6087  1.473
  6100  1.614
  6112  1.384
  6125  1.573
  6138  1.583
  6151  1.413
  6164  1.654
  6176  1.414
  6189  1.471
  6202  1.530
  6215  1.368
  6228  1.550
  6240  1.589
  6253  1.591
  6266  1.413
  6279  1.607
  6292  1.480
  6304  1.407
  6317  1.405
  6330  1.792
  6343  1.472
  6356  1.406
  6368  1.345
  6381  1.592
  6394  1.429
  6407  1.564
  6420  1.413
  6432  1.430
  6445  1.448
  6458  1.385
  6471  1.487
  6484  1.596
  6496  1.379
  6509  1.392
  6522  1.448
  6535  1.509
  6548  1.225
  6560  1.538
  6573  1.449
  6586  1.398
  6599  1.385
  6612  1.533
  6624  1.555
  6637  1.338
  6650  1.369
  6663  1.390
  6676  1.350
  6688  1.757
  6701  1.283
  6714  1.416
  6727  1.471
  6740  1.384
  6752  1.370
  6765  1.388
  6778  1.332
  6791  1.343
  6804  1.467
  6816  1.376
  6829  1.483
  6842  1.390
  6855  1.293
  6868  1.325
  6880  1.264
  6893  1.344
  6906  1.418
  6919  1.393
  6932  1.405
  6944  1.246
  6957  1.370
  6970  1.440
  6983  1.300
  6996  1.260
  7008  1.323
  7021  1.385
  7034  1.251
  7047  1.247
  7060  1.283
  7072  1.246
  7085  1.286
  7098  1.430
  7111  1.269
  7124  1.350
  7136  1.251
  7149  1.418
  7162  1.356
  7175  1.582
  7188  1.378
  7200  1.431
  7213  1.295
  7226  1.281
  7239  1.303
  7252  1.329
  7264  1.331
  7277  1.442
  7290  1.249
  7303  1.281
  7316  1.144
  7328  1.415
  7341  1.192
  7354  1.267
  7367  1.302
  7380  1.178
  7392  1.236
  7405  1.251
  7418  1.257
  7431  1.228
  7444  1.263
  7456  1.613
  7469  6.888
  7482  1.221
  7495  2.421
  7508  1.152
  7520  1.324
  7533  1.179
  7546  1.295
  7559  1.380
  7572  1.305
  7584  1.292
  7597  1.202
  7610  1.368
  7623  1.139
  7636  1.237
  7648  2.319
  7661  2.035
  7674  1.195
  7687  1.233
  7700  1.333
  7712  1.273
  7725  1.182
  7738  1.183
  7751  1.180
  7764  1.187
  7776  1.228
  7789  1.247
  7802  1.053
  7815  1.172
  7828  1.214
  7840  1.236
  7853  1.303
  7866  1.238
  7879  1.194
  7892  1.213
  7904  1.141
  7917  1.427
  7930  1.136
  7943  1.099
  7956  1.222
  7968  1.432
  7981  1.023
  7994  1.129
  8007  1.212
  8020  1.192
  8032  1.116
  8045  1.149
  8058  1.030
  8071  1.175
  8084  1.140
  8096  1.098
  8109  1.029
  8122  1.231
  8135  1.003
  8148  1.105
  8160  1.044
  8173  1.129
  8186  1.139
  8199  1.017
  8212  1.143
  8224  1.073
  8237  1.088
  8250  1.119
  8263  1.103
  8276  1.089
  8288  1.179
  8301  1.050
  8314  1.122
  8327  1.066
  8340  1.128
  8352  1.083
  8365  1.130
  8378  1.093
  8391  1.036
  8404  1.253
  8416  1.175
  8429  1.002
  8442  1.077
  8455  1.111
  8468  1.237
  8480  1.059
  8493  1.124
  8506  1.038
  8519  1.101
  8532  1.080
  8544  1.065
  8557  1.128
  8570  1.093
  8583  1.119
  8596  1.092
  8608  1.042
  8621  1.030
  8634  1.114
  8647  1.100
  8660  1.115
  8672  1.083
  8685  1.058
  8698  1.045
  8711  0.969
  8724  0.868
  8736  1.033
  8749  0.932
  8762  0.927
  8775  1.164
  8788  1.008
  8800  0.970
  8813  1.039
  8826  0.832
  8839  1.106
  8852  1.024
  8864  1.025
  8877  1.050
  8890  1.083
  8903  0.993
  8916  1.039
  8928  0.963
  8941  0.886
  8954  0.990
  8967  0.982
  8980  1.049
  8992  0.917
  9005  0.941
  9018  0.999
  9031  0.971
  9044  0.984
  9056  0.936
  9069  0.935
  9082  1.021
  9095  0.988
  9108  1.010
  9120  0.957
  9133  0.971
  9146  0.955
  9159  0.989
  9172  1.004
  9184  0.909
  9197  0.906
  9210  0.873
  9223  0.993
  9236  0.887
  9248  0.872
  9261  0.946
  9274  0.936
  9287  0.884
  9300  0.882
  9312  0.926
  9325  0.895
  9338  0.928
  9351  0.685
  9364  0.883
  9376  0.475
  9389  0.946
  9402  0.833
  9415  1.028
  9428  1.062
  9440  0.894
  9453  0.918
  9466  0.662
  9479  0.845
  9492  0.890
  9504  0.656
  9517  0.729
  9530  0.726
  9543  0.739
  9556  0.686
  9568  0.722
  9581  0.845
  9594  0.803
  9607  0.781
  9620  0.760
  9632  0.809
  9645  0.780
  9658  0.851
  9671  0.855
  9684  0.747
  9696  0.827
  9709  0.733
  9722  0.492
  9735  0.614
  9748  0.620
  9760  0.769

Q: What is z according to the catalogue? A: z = 0.14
